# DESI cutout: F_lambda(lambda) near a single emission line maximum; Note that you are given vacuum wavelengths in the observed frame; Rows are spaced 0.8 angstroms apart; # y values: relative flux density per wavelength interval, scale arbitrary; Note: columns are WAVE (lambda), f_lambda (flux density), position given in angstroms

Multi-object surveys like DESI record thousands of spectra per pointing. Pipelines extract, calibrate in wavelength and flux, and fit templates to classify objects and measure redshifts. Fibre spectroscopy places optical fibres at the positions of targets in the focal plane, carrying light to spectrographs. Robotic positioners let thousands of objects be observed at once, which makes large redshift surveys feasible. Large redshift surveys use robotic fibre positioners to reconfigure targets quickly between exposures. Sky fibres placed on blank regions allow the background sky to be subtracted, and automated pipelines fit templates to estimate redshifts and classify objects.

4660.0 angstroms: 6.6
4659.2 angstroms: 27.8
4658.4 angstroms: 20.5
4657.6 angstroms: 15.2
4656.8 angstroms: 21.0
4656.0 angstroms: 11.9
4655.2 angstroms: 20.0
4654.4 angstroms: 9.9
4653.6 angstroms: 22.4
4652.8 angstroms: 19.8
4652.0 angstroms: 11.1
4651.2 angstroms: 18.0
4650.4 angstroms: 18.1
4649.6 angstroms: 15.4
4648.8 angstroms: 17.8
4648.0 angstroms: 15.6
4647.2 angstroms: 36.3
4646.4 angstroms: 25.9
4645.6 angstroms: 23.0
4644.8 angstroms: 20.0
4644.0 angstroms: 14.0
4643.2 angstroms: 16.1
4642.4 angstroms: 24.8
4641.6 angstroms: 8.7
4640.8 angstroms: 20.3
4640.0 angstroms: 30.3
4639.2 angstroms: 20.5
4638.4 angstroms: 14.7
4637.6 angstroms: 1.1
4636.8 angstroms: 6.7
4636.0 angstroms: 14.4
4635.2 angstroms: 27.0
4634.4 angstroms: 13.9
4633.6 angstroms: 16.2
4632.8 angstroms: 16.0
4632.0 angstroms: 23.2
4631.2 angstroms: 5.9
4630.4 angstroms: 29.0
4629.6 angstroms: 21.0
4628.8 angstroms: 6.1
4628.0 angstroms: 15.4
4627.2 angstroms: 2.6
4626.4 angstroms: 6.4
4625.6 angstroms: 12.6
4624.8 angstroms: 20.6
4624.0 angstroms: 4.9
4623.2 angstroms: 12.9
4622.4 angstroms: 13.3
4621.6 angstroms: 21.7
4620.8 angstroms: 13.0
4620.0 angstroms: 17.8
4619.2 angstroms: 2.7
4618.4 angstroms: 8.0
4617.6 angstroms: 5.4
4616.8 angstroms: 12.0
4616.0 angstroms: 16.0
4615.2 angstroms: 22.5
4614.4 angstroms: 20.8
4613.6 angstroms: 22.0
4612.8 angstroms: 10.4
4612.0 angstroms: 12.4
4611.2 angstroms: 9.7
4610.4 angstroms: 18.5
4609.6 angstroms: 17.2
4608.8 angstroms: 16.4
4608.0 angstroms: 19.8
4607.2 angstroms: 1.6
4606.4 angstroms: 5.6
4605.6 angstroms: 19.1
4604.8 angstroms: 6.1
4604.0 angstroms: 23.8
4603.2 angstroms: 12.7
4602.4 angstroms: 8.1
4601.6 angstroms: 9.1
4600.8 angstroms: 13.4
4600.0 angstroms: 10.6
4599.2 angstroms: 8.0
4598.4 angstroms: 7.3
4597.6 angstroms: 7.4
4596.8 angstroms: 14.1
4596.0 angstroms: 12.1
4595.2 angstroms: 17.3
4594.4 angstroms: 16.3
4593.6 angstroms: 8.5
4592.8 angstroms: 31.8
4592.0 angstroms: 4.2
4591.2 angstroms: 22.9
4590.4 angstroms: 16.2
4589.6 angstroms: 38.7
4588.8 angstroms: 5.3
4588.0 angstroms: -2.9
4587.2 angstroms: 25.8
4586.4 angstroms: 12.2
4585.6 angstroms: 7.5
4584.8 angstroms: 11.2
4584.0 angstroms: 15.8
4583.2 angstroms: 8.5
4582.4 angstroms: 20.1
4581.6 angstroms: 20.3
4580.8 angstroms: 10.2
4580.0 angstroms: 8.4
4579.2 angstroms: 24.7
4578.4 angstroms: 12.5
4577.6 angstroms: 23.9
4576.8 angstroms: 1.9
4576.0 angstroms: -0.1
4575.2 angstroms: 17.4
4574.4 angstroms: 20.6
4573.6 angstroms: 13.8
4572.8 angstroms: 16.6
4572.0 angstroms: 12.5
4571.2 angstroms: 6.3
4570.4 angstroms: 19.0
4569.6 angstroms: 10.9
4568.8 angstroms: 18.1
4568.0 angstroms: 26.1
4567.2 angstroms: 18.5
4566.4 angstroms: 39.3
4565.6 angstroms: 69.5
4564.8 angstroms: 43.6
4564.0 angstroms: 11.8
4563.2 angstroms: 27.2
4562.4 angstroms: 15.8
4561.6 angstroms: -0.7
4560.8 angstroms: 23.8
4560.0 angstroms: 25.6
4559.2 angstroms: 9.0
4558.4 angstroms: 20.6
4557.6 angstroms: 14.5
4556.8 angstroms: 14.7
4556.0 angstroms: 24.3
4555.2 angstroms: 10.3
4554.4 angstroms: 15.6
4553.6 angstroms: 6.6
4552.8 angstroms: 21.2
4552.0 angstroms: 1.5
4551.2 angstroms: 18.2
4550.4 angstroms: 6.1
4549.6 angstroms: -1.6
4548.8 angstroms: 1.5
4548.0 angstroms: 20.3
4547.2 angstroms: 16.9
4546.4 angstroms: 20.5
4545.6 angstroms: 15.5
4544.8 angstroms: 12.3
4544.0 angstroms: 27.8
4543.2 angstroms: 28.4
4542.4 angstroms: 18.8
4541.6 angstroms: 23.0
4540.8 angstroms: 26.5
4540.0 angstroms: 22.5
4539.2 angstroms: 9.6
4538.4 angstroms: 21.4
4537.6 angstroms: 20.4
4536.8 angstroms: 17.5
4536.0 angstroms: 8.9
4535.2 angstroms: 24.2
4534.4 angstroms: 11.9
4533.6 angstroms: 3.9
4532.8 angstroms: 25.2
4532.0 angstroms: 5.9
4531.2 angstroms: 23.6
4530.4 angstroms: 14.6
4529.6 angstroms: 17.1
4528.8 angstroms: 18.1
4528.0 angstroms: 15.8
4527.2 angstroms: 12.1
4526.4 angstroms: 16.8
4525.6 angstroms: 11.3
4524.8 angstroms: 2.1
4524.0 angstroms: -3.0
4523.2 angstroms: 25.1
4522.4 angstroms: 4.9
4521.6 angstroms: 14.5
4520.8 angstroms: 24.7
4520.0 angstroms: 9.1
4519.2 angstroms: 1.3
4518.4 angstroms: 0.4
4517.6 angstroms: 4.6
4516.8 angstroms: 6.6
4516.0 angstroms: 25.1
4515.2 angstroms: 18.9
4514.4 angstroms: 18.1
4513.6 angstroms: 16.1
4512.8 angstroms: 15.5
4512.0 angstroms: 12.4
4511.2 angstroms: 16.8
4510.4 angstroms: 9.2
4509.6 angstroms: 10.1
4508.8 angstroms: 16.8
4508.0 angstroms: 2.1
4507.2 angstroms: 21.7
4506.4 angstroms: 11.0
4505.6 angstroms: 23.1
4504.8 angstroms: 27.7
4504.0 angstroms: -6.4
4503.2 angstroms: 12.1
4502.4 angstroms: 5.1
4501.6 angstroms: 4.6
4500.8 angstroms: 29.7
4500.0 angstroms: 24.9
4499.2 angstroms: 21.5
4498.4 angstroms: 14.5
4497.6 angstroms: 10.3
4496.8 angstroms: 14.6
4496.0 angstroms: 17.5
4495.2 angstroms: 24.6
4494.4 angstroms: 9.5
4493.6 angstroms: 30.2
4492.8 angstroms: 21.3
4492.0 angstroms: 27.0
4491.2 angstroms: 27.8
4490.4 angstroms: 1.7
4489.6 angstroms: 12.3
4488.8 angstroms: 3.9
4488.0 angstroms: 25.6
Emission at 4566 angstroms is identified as H-gamma 4340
